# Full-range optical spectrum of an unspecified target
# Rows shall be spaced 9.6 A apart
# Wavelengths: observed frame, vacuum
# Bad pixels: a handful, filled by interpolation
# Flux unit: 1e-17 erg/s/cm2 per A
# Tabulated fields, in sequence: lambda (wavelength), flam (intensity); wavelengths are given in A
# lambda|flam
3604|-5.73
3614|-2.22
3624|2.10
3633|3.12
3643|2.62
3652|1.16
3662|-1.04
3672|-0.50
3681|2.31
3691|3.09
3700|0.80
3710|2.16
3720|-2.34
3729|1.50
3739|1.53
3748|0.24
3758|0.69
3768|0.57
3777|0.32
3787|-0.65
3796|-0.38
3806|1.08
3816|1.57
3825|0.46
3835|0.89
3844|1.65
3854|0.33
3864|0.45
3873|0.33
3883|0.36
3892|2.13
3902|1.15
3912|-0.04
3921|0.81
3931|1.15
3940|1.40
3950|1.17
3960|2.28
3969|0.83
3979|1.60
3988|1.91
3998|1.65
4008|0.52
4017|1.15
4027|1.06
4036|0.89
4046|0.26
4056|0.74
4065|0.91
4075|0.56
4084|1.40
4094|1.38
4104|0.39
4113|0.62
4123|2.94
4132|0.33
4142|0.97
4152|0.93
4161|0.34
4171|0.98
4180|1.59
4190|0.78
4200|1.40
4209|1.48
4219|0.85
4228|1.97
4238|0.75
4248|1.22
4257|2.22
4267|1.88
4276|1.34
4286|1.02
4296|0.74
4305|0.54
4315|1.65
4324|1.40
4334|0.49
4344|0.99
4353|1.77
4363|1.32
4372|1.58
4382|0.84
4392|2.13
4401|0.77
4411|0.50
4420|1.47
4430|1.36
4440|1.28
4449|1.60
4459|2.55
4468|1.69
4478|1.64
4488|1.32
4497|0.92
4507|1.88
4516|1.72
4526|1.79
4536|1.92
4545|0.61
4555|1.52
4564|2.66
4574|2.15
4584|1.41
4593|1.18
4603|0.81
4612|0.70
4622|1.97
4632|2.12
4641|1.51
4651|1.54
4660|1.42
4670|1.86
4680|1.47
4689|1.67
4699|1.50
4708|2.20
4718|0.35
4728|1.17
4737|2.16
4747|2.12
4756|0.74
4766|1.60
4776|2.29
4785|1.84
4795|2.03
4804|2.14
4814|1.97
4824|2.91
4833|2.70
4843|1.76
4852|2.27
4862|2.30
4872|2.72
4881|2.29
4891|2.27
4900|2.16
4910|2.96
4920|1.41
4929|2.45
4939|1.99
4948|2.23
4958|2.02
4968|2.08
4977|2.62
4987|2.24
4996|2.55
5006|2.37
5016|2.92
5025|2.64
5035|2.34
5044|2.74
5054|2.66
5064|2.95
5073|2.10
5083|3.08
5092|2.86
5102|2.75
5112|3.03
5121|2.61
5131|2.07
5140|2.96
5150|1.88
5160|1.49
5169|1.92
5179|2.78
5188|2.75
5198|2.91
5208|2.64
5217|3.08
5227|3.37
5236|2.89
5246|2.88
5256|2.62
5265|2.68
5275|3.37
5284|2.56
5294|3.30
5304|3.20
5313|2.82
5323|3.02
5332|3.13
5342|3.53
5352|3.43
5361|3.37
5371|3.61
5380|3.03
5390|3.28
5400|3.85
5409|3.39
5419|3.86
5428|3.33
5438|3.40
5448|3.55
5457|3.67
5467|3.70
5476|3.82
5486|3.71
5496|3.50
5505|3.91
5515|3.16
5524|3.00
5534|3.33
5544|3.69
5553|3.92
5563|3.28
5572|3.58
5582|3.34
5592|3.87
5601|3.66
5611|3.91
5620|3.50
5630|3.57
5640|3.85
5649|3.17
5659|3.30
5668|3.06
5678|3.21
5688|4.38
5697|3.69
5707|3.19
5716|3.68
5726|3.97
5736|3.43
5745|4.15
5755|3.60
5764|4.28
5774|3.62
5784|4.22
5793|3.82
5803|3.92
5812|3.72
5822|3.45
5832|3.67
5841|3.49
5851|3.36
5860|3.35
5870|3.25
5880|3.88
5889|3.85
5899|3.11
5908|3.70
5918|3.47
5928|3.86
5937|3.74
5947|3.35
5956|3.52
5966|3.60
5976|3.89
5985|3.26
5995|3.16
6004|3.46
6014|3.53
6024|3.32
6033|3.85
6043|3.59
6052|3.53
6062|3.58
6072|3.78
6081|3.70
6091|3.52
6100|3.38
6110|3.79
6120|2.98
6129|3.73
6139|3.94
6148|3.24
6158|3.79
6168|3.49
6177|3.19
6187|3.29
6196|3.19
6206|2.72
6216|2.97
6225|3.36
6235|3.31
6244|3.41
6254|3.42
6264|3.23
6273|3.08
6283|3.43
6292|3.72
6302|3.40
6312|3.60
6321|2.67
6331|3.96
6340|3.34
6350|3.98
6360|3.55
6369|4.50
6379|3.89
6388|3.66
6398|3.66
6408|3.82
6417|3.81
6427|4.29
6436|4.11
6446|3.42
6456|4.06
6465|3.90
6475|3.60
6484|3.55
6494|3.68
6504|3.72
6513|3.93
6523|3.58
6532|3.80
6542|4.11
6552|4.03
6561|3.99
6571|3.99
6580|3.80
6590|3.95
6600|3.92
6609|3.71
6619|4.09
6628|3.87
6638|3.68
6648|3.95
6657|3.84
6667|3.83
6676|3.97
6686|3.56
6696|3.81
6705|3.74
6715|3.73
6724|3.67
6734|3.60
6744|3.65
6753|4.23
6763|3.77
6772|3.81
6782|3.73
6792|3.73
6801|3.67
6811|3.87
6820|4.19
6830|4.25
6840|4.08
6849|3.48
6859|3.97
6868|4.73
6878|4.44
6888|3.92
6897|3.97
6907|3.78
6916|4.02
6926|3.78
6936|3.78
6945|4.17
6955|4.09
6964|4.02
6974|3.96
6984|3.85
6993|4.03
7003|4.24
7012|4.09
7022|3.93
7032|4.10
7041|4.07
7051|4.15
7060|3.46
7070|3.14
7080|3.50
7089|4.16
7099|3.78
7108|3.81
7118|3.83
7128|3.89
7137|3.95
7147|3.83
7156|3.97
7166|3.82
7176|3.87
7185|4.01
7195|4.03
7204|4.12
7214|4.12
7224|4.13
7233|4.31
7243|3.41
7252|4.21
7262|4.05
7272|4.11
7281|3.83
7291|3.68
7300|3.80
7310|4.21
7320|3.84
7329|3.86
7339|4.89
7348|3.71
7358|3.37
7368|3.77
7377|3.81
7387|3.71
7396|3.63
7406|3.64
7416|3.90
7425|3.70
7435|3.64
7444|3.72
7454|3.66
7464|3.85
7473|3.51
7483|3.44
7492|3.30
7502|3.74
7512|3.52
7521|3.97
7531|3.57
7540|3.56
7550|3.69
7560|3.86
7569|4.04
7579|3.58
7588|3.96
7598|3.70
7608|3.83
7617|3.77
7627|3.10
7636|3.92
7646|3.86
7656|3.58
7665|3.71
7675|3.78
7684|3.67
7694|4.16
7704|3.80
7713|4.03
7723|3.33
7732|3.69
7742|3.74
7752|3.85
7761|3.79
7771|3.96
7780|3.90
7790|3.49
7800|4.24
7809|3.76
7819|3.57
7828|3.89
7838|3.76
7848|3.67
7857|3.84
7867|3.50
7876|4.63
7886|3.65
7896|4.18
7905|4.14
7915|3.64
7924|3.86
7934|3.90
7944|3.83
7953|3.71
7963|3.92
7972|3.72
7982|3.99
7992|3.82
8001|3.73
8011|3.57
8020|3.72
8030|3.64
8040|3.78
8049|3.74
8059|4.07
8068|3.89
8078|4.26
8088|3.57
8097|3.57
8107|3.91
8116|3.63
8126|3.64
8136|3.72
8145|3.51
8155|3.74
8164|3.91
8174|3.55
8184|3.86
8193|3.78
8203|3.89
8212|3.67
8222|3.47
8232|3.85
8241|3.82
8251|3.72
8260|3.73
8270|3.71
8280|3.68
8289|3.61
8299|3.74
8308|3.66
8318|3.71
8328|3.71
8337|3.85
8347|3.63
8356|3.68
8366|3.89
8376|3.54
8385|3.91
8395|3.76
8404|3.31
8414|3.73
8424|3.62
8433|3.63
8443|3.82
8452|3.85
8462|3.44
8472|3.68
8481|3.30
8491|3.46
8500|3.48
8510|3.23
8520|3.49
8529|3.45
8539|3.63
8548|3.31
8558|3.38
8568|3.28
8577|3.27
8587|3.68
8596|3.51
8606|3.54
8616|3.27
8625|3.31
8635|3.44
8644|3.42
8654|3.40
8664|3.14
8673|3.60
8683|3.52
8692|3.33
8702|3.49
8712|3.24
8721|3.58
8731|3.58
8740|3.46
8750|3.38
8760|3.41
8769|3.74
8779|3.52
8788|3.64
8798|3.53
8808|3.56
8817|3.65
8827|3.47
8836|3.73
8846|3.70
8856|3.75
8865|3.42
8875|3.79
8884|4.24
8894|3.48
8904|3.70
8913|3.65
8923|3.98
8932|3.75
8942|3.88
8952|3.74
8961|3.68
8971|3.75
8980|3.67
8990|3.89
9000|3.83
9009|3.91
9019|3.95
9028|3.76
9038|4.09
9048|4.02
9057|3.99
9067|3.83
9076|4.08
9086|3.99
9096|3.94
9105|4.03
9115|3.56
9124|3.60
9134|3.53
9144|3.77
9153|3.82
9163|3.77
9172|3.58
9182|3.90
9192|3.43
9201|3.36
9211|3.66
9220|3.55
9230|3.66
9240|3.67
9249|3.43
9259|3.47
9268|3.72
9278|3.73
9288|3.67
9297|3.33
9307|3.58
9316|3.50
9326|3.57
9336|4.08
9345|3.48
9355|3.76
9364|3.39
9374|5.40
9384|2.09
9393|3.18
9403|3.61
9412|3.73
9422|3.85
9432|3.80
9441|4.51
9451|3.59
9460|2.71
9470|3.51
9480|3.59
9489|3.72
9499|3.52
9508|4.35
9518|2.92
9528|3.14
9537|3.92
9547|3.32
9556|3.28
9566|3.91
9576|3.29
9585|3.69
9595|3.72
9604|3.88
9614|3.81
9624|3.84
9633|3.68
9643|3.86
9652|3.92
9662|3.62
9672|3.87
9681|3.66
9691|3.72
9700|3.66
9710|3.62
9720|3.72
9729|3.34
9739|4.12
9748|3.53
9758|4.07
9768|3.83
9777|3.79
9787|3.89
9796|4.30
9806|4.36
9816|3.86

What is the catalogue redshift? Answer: 0.20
